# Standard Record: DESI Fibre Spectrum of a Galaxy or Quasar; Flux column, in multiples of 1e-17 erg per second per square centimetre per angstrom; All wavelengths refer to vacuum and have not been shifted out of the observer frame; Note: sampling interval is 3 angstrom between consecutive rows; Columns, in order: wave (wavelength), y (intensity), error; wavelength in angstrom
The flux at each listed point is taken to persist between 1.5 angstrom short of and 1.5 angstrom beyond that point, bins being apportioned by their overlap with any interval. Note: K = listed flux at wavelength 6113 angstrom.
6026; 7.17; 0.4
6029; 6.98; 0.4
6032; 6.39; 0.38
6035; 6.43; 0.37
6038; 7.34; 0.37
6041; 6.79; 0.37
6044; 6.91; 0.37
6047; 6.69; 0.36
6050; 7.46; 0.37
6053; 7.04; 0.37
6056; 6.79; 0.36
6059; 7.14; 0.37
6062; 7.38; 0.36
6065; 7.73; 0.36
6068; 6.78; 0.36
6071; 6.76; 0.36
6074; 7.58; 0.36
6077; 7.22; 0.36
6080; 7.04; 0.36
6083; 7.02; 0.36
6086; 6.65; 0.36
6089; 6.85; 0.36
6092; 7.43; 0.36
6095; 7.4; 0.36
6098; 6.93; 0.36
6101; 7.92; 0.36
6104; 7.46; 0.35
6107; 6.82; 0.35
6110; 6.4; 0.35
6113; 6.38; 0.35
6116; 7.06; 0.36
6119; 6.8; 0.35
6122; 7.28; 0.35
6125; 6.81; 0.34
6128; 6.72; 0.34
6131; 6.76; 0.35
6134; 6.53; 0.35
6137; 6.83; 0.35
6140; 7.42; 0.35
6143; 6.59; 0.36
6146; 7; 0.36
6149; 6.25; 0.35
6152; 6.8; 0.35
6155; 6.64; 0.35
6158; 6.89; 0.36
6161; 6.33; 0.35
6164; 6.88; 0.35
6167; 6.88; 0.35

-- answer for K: 6.38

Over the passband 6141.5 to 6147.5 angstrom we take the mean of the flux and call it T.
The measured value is 6.79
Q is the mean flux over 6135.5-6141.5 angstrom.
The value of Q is 7.12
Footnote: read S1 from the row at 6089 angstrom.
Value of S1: 6.85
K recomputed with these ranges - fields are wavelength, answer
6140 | 7.42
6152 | 6.8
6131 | 6.76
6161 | 6.33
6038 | 7.34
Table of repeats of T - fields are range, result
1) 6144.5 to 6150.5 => 6.62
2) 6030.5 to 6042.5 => 6.74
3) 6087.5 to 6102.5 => 7.31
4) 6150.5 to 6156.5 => 6.72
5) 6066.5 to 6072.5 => 6.77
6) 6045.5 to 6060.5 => 7.02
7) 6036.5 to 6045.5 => 7.01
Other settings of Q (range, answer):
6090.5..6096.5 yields 7.42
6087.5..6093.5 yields 7.14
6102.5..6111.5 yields 6.89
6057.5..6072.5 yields 7.16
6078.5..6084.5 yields 7.03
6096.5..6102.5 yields 7.42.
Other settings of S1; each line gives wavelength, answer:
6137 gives 6.83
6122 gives 7.28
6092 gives 7.43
